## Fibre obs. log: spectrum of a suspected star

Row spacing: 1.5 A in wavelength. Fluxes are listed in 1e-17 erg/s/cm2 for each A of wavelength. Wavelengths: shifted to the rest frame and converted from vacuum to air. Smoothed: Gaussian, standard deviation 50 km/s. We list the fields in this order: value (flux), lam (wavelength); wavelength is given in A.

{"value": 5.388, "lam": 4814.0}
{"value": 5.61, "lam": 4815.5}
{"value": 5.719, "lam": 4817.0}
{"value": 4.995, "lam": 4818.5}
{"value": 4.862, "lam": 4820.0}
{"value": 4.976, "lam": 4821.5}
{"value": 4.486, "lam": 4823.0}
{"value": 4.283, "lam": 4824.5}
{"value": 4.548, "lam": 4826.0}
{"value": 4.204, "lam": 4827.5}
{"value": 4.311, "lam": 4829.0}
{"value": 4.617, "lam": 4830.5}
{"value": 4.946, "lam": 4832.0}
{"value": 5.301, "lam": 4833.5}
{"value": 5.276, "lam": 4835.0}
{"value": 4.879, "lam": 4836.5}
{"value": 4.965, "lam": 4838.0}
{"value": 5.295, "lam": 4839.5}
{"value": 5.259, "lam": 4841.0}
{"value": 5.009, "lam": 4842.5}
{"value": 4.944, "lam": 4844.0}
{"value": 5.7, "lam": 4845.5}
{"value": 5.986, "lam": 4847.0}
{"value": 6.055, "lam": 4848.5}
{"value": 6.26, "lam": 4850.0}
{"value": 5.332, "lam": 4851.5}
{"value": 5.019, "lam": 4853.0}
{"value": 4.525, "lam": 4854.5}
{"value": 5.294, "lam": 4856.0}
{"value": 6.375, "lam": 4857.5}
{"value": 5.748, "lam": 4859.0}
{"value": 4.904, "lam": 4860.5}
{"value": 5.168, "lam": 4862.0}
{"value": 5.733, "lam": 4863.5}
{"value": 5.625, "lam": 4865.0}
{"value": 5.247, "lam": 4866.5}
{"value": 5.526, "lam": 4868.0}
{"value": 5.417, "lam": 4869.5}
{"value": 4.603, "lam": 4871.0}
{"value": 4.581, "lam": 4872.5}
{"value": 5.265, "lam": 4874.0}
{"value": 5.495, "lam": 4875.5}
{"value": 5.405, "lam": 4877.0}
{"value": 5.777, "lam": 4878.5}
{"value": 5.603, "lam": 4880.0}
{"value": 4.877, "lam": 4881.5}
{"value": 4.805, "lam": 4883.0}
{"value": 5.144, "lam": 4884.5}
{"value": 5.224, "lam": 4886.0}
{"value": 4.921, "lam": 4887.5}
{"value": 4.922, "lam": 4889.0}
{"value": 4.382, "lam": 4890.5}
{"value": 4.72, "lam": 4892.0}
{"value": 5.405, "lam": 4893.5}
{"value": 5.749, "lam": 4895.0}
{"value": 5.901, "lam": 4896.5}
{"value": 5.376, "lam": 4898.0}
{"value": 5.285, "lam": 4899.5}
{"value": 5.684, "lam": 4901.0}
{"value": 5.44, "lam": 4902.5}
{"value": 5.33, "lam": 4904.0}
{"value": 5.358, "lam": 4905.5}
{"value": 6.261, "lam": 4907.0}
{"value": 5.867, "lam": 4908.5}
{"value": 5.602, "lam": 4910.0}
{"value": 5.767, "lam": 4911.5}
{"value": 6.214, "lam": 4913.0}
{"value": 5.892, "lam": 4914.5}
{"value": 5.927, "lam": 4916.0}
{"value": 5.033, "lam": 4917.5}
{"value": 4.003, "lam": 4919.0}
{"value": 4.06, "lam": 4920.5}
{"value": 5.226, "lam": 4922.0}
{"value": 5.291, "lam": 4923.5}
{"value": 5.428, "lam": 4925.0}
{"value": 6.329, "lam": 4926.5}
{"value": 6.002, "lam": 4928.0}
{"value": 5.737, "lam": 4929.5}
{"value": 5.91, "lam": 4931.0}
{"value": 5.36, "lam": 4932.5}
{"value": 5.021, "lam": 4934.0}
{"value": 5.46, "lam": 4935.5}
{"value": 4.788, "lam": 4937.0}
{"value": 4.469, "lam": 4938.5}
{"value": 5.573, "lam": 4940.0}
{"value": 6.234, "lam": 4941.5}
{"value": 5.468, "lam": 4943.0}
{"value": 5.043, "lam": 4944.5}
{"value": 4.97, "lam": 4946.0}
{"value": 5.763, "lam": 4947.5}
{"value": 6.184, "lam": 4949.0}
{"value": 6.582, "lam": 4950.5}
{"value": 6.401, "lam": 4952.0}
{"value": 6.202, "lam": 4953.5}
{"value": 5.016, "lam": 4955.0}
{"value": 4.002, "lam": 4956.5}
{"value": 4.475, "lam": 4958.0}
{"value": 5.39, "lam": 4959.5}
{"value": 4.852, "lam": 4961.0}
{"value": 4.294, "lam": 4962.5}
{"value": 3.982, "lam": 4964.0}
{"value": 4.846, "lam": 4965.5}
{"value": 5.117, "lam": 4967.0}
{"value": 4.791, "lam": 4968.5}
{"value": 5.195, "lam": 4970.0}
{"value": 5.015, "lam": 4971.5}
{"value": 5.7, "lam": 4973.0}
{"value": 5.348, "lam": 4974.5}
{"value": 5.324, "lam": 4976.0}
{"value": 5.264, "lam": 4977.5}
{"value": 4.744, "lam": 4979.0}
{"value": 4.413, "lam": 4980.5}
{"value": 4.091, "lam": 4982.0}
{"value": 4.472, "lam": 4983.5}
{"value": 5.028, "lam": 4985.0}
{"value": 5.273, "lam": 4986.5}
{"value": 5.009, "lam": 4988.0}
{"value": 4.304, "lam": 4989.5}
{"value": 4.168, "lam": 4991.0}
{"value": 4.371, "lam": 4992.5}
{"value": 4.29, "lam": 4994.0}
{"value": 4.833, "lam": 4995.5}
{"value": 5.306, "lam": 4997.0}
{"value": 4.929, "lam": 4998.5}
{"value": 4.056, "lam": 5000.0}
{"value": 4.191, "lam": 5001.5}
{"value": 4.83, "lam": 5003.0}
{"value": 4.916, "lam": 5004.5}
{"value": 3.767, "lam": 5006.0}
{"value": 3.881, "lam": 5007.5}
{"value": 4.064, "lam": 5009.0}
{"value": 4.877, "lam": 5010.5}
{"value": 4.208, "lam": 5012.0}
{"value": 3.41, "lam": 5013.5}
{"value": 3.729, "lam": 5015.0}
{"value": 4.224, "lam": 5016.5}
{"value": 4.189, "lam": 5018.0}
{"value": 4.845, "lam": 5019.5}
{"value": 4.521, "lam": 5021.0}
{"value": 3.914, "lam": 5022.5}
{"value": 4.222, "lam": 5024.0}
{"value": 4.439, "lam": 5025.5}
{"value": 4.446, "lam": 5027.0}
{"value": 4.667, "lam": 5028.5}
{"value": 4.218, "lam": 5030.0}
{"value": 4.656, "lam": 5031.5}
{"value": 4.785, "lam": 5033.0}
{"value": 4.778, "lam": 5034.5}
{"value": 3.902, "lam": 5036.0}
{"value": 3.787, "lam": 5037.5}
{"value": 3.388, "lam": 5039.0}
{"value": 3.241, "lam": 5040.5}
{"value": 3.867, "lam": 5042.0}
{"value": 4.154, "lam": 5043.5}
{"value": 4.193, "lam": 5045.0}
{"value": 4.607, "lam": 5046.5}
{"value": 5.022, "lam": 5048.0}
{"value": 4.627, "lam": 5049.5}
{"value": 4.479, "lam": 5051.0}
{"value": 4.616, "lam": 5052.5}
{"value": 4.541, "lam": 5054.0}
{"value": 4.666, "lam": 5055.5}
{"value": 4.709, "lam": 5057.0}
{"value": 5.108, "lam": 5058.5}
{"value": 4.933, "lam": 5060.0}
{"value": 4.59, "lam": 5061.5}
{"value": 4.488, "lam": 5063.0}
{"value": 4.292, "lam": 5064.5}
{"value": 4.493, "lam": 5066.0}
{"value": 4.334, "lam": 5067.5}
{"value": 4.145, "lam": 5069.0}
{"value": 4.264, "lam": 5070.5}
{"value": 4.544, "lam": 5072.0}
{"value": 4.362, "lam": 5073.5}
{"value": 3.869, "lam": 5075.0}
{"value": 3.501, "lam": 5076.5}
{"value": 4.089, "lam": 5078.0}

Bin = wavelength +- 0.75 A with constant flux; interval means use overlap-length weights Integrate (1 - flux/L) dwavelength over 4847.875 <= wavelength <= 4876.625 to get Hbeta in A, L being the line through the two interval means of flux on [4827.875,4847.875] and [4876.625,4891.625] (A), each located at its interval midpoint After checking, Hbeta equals -1.6 A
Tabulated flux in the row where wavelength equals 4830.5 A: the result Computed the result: 4.617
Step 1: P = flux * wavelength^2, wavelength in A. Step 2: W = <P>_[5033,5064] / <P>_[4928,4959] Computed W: 0.84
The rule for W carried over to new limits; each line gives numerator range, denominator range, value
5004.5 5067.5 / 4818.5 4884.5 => 0.90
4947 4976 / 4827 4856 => 1.06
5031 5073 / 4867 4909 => 0.89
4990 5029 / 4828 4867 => 0.88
